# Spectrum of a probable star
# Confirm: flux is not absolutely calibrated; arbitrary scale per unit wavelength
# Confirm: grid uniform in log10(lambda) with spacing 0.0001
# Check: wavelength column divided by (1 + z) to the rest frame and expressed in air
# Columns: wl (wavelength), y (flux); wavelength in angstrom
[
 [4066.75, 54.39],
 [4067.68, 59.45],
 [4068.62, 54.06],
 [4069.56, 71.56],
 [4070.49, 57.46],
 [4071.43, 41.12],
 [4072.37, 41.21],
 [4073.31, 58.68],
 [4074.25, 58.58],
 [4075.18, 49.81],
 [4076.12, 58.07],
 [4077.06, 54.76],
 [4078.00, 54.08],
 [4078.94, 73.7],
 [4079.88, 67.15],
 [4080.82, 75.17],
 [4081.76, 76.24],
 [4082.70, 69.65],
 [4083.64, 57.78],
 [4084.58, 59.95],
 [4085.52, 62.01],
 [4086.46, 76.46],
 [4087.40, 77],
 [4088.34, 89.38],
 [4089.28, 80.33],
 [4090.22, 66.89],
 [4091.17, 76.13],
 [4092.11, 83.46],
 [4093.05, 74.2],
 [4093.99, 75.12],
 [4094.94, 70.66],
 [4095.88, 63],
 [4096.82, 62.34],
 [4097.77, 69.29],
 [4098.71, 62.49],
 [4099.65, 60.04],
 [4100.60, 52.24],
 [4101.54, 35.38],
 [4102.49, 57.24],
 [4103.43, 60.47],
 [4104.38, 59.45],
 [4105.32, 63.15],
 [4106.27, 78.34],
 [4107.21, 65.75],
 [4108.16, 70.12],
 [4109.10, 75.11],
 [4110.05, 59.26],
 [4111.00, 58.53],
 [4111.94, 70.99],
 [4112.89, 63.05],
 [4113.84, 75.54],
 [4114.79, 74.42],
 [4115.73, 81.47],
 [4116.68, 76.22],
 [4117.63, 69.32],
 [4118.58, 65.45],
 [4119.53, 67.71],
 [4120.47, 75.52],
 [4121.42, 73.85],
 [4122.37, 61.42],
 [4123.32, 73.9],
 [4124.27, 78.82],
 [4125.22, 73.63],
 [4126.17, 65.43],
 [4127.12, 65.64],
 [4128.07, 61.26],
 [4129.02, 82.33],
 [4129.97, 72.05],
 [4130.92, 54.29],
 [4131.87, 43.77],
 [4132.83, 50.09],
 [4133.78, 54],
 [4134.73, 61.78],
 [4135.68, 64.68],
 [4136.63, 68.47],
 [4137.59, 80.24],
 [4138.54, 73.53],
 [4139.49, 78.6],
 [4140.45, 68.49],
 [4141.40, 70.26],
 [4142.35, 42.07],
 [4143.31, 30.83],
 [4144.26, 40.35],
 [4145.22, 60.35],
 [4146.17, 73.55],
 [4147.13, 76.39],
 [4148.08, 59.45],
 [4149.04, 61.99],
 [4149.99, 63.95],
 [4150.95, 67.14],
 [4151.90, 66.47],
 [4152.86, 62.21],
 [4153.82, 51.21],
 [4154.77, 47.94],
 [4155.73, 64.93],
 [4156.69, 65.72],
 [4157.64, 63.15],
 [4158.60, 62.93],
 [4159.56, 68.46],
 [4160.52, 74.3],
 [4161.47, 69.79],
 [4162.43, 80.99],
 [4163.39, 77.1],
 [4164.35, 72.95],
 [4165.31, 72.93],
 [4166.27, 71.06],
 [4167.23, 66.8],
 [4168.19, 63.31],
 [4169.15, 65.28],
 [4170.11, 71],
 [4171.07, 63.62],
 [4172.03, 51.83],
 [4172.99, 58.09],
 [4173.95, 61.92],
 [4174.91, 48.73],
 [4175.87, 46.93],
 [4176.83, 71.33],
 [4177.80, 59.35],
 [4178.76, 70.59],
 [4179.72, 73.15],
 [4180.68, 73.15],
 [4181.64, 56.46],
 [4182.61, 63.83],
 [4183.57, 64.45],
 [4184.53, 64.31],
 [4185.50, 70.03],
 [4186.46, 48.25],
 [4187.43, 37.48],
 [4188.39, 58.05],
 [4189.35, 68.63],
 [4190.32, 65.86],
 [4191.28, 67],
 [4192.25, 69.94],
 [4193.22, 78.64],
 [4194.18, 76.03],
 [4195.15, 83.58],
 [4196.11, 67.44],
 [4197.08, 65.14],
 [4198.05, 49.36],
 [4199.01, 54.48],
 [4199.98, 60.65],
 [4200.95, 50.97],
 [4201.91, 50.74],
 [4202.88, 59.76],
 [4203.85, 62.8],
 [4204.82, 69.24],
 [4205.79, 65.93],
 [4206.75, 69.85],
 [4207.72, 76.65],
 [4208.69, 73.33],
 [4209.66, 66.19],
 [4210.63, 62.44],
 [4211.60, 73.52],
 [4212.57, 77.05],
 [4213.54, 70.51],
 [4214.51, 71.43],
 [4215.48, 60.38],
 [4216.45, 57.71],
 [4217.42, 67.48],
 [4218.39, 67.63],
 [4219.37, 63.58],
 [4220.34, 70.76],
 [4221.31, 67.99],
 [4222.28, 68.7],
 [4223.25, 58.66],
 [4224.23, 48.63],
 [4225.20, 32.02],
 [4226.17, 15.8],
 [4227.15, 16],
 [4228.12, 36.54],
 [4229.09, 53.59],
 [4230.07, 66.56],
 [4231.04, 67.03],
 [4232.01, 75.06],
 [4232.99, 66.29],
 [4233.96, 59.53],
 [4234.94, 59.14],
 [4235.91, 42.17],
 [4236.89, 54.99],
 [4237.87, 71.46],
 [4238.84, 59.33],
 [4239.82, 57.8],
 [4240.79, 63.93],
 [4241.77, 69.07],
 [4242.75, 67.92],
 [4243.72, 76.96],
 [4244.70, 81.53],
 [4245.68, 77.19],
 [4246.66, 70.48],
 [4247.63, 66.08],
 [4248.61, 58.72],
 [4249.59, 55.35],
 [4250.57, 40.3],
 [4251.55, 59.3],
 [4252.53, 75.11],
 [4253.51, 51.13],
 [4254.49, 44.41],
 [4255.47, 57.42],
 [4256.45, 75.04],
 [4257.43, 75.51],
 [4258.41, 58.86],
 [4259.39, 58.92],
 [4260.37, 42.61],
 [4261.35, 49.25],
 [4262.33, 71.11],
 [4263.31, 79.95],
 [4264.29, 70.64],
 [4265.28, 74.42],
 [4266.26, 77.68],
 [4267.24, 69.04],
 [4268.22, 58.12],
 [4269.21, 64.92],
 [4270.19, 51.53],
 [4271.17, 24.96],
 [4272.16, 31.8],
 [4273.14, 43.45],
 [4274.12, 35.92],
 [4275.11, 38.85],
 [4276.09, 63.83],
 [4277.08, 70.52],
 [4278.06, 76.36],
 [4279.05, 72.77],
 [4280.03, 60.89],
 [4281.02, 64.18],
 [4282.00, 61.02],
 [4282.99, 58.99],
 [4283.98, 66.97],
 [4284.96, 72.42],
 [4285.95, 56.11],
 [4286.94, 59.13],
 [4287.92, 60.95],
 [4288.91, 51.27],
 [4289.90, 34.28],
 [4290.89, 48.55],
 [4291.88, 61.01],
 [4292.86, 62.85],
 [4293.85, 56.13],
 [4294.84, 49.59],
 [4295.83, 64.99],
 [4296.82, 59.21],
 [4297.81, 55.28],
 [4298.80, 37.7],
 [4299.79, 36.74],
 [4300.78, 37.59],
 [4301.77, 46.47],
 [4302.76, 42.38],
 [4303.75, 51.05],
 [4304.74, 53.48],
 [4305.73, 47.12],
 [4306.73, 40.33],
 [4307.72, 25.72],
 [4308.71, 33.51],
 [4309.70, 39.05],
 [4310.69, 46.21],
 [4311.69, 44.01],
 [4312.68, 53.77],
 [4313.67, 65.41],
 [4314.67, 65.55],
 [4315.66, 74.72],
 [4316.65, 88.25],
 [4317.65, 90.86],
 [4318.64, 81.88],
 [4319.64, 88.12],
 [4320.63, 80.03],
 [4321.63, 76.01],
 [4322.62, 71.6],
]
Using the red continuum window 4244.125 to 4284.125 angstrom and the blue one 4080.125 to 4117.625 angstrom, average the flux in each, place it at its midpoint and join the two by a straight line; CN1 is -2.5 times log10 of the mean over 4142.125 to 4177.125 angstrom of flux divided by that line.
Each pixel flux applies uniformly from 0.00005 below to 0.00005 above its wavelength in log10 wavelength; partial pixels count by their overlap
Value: 0.05 mag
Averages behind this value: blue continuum 68.3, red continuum 60.6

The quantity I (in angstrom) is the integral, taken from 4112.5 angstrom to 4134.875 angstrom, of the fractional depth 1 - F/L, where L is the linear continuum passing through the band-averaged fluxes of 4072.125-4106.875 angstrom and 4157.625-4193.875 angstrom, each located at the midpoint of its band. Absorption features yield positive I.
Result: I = -0.8 angstrom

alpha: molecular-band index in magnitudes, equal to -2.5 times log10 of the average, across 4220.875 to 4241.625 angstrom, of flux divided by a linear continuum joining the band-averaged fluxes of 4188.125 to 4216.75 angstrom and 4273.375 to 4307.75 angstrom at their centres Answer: 0.14 mag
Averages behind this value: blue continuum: 66.2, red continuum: 54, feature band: 54.6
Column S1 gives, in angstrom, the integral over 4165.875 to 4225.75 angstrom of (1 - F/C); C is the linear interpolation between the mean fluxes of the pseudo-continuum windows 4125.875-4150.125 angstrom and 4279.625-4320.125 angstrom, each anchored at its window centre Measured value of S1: -3.5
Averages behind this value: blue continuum 62.4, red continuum 55.9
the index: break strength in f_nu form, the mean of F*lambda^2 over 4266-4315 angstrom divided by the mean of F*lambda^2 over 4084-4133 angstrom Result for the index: 0.85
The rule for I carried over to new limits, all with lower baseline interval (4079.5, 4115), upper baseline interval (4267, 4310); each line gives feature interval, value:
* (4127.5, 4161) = 0.7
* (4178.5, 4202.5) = -1.3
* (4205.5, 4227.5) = -1.2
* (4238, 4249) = -2.5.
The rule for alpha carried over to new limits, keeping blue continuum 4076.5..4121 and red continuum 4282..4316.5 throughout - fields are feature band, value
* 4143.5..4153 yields 0.03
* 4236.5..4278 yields -0.10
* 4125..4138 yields 0.03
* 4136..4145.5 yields 0.06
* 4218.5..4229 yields 0.19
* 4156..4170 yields -0.11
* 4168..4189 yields 0.01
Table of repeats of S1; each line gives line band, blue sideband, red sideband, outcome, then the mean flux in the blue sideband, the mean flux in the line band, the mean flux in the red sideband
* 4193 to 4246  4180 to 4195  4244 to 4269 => 1.66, 64.7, 62.4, 64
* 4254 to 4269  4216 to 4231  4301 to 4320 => -2.67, 53.2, 64.2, 56.2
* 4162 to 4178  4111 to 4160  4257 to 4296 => -0.34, 65.1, 64.9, 58.7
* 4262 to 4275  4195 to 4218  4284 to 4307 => -0.27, 65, 57.2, 51.9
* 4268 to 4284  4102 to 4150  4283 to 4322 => 0.73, 65.7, 55.2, 56.5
